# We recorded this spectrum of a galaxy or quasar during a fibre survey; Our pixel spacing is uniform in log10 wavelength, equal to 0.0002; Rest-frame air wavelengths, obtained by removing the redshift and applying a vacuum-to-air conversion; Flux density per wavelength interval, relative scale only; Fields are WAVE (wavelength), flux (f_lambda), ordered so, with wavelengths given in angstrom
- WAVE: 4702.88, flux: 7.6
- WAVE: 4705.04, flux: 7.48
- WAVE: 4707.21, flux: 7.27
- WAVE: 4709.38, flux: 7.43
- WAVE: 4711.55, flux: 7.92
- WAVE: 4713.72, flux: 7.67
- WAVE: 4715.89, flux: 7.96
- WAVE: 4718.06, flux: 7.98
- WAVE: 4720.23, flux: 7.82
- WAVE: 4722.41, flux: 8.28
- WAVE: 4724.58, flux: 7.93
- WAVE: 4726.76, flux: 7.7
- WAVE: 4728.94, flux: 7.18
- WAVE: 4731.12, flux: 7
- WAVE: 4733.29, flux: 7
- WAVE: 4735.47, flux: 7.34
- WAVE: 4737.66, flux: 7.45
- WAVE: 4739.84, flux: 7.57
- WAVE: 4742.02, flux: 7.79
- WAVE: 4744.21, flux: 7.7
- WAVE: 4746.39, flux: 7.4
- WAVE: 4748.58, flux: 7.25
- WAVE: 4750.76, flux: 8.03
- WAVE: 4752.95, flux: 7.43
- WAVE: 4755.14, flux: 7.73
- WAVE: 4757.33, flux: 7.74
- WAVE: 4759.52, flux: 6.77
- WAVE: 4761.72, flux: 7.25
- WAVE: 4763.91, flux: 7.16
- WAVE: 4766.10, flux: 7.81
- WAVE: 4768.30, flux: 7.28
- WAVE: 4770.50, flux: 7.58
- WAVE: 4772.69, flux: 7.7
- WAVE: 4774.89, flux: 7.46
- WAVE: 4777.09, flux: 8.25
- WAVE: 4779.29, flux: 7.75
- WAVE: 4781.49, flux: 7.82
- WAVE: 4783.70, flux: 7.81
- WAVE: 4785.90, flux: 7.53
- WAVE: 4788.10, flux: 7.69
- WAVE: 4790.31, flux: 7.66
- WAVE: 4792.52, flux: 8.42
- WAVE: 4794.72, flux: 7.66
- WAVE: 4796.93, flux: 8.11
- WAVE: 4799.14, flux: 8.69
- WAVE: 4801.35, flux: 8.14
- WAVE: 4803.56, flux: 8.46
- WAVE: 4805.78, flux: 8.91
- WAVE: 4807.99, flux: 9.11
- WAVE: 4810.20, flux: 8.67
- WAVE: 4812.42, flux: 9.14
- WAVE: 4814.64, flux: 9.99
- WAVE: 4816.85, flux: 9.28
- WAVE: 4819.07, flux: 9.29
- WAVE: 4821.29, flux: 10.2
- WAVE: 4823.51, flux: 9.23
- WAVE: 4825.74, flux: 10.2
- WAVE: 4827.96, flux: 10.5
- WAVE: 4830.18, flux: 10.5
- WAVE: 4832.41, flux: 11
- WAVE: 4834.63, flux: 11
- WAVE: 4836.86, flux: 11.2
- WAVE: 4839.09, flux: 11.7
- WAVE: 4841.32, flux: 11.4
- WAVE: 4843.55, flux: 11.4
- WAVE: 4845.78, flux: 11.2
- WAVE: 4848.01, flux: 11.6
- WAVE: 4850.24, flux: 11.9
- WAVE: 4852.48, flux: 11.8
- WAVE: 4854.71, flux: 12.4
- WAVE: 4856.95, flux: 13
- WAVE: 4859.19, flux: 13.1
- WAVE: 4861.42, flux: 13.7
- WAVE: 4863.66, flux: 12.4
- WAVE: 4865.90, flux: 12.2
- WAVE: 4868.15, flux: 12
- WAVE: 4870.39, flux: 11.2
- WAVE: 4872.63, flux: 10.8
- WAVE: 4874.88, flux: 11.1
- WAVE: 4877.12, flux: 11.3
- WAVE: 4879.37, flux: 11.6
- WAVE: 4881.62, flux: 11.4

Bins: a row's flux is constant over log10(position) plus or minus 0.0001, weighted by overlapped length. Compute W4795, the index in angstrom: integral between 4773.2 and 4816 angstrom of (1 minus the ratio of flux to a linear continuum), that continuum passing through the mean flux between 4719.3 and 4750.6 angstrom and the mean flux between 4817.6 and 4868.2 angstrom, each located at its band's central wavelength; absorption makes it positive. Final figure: 6.2 angstrom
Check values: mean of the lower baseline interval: 7.54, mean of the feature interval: 8.28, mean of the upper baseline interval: 11.4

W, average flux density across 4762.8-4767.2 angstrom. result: 7.49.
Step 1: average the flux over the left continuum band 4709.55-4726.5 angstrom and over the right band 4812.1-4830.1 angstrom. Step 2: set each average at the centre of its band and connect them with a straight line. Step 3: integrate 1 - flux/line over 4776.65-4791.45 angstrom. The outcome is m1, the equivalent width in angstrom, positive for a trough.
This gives 2.2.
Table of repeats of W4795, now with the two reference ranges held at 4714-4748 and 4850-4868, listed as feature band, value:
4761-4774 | 2.2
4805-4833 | 3.4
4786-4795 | 1.9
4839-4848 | 0.4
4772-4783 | 1.9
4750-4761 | 1.3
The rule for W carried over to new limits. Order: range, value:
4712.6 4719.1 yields 7.87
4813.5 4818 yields 9.64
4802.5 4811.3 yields 8.79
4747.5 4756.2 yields 7.61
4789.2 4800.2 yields 8.1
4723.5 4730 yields 7.6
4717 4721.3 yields 7.91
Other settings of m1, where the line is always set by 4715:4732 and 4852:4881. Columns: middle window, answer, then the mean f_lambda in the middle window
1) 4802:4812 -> 1.4 angstrom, 8.78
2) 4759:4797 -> 7.0 angstrom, 7.65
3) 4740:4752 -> 1.1 angstrom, 7.63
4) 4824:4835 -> 0.4 angstrom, 10.5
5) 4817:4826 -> 0.9 angstrom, 9.63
